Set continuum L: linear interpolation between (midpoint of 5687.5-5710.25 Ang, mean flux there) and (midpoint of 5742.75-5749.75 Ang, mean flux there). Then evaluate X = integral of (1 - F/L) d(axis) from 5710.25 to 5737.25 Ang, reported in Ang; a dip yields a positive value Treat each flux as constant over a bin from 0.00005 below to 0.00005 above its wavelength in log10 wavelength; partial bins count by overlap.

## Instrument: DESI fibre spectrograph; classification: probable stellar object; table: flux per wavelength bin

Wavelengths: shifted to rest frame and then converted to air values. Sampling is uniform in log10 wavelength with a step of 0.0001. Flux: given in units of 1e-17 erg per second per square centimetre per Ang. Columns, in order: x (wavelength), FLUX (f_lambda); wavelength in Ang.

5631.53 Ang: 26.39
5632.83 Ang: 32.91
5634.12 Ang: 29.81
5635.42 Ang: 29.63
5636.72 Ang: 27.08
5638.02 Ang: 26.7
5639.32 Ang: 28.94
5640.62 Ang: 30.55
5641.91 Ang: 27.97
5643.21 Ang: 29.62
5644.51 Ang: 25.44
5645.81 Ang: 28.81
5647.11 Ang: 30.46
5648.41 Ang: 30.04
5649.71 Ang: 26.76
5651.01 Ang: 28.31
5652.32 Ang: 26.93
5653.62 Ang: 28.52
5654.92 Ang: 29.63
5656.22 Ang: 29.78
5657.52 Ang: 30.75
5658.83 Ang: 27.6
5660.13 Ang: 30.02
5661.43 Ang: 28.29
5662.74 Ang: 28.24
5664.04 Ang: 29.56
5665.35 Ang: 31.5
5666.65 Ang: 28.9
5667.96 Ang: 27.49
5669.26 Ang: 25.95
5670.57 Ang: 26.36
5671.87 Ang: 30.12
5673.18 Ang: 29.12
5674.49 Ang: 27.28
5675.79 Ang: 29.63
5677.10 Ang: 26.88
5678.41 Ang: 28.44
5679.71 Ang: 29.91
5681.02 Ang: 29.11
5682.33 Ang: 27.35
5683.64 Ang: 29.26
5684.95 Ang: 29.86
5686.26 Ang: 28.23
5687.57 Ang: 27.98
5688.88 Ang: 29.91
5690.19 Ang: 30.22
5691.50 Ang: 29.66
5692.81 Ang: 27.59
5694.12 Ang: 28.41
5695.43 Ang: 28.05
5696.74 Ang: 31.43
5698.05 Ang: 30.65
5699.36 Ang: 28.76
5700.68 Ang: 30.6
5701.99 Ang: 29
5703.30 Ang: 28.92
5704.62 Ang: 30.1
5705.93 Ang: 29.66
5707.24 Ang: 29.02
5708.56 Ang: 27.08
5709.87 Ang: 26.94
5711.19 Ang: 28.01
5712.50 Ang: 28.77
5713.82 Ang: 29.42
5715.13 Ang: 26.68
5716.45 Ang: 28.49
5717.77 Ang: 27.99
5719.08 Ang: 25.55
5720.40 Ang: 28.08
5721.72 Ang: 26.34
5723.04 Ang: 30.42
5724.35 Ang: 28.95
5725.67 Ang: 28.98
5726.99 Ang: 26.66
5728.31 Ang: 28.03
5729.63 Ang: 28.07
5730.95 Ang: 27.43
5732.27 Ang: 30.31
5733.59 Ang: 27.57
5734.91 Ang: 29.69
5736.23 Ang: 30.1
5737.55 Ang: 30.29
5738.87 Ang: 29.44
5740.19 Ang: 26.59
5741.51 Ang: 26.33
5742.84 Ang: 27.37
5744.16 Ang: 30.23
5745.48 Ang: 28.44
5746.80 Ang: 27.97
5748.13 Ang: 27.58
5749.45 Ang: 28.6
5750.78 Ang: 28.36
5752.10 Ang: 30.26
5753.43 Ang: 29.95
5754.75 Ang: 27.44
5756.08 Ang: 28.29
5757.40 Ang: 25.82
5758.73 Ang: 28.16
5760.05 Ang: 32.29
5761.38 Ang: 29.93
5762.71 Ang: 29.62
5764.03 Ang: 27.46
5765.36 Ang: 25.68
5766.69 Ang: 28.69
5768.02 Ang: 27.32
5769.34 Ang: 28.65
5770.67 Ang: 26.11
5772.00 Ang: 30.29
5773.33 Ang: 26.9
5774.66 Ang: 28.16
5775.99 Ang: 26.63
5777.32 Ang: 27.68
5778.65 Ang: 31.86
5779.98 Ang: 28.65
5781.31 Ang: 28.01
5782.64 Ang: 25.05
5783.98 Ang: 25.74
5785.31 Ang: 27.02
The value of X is 0.5 Ang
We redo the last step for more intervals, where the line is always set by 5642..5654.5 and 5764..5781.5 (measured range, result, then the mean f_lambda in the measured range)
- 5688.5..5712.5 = -0.8 Ang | 29.1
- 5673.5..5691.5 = -0.4 Ang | 28.8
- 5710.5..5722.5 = 0.2 Ang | 27.7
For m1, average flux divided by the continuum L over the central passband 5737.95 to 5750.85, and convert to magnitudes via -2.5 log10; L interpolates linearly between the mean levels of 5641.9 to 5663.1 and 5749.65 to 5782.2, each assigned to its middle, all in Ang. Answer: 0.01 mag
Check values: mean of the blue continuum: 28.7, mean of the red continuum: 28.4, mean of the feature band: 28.1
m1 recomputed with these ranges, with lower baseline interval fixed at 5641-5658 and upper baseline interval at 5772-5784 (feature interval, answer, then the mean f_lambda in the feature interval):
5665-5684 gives 0.00 mag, 28.4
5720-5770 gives -0.01 mag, 28.5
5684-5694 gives -0.02 mag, 29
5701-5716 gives -0.01 mag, 28.6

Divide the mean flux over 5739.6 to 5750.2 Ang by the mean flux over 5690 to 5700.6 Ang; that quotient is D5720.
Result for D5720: 0.95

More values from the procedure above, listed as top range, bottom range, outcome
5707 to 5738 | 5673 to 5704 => 0.97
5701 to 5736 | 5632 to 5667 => 0.98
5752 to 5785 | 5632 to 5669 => 0.97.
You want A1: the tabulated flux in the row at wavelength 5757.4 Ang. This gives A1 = 25.82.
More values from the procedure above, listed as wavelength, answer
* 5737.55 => 30.29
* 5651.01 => 28.31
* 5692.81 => 27.59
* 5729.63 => 28.07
